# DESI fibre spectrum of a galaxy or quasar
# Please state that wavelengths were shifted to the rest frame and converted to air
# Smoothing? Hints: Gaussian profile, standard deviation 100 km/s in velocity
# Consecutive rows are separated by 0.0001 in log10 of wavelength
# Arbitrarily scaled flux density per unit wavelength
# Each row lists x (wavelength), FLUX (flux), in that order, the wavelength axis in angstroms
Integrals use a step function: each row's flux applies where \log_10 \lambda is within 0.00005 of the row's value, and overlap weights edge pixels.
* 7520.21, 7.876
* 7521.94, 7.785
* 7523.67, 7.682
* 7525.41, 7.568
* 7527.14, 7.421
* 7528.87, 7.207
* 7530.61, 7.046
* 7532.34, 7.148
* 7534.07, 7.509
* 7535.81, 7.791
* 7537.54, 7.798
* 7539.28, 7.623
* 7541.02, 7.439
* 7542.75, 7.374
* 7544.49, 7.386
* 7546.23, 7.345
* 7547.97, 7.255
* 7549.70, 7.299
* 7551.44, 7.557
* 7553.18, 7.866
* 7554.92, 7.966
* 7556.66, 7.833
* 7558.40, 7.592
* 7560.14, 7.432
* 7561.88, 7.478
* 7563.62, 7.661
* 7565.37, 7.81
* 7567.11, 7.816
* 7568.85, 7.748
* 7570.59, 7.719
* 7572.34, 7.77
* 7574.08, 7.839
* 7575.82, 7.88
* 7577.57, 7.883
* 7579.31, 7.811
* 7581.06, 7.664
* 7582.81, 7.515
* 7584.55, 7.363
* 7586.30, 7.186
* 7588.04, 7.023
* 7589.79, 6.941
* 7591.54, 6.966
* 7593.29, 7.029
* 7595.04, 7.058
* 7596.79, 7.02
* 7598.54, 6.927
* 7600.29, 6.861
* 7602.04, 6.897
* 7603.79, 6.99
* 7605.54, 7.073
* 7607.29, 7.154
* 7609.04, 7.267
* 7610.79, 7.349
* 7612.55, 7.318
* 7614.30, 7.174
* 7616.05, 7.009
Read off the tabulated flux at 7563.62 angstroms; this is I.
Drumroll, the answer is 7.661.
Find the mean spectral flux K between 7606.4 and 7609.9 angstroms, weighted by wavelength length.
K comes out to 7.22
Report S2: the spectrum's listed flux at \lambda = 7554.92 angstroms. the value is 7.966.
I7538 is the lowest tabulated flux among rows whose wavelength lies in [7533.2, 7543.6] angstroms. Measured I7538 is 7.374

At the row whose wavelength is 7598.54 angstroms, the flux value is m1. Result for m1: 6.927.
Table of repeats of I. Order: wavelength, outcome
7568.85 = 7.748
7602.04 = 6.897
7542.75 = 7.374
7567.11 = 7.816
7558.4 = 7.592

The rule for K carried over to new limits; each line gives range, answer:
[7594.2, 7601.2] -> 6.96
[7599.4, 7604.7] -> 6.92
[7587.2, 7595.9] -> 7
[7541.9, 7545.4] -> 7.37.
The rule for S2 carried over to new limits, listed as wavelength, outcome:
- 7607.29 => 7.154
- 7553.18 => 7.866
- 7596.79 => 7.02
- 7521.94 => 7.785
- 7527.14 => 7.421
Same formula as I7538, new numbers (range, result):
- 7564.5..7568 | 7.81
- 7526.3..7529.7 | 7.207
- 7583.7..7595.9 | 6.941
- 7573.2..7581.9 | 7.664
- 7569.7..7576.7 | 7.719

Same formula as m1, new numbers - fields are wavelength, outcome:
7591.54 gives 6.966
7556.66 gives 7.833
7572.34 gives 7.77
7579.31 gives 7.811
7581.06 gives 7.664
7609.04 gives 7.267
